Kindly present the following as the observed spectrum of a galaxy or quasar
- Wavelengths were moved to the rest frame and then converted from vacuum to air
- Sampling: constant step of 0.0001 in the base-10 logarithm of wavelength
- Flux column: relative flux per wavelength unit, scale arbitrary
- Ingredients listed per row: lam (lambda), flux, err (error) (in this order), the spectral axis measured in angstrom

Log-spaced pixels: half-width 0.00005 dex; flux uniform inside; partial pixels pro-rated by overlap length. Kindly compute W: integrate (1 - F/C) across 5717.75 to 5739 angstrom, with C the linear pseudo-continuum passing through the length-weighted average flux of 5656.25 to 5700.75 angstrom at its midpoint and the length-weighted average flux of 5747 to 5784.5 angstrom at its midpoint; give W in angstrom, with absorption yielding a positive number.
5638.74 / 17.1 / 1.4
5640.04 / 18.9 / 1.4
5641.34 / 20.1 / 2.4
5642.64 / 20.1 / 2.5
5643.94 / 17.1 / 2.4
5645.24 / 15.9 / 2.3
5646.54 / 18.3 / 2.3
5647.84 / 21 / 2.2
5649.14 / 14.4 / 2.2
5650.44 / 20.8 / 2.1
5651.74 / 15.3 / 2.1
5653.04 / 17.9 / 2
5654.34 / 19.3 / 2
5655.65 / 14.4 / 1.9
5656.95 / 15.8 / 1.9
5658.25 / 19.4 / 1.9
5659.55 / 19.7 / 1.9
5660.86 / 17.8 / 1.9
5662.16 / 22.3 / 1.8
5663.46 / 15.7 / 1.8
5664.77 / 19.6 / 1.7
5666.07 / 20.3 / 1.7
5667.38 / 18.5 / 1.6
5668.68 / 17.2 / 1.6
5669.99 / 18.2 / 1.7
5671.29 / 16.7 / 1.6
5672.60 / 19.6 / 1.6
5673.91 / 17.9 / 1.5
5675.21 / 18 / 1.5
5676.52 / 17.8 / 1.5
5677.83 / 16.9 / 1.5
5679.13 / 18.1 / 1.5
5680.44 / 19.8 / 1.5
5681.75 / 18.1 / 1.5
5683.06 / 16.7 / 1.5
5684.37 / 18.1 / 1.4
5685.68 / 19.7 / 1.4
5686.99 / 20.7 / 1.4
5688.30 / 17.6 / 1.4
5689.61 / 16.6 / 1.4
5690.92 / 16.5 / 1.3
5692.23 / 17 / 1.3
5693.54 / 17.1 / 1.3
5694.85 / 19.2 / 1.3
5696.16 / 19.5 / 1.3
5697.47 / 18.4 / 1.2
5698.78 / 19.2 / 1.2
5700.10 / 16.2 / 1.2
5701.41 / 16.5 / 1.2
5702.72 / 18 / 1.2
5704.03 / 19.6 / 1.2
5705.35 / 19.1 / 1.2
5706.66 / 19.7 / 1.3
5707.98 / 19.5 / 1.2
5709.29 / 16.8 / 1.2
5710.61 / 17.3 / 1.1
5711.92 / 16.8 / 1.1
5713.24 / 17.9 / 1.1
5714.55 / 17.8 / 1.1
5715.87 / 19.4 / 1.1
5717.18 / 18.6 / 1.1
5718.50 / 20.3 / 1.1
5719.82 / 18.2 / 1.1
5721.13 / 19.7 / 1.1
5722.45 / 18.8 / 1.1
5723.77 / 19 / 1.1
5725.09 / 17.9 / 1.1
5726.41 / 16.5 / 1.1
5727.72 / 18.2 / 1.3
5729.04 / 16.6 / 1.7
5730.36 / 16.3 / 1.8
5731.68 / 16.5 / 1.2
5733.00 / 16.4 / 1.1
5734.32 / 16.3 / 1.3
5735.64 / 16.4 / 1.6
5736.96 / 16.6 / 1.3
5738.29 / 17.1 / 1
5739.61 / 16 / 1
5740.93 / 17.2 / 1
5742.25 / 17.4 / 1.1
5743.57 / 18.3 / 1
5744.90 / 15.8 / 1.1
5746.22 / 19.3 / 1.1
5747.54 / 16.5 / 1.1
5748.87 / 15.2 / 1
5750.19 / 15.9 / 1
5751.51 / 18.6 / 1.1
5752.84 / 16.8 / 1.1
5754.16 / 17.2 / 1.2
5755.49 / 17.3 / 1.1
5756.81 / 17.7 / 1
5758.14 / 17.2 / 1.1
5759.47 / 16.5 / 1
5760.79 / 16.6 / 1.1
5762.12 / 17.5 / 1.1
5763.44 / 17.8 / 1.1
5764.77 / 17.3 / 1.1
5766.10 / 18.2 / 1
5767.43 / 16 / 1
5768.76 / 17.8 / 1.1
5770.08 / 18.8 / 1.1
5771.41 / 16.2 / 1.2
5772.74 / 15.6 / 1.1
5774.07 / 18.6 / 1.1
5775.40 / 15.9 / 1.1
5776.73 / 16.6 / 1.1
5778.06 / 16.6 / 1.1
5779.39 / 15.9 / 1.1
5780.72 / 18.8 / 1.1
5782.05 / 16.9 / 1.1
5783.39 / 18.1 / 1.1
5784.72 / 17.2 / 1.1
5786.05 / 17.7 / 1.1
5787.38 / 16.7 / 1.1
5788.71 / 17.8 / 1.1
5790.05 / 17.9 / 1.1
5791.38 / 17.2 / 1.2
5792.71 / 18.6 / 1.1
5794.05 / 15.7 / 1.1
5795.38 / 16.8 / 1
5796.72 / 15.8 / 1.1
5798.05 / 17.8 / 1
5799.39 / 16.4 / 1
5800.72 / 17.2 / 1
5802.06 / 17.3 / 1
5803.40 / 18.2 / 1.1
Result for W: 0.0 angstrom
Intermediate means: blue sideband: 18.2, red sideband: 17.1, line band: 17.5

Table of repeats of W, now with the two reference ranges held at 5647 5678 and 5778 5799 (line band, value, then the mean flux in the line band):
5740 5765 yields 0.5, 17.2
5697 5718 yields -0.5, 18.2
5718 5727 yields -0.5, 18.6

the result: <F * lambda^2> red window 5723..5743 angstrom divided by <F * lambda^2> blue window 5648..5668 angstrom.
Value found 1.0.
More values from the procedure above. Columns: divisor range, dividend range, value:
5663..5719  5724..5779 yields 0.96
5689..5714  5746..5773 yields 0.97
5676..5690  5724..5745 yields 0.95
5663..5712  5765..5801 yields 0.98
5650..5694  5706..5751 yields 0.99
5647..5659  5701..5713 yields 1.05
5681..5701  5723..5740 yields 0.95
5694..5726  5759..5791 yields 0.95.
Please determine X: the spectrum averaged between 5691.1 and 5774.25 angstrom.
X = 17.6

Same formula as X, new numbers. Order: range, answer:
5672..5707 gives 18.2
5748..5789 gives 17.1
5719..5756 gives 17.2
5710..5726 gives 18.4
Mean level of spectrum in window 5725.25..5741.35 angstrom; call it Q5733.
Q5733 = 16.7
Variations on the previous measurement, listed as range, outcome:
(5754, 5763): 17.2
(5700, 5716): 18.1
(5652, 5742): 18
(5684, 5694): 17.9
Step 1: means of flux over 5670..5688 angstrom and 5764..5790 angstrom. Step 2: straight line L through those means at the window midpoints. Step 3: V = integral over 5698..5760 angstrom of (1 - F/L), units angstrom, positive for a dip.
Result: 0.58 angstrom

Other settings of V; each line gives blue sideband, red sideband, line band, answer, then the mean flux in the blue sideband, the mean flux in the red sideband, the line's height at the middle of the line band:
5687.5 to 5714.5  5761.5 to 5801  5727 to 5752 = 1.0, 17.9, 17.2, 17.6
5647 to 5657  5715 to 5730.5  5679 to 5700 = -0.3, 17.5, 18.4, 17.9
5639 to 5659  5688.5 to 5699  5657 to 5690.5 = -0.9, 17.9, 17.9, 17.9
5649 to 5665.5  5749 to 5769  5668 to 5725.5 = -1.8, 18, 17.2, 17.7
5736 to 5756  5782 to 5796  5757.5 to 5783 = 0.1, 17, 17.3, 17.2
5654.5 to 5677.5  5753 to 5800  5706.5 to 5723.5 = -0.7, 18.2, 17.2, 17.7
